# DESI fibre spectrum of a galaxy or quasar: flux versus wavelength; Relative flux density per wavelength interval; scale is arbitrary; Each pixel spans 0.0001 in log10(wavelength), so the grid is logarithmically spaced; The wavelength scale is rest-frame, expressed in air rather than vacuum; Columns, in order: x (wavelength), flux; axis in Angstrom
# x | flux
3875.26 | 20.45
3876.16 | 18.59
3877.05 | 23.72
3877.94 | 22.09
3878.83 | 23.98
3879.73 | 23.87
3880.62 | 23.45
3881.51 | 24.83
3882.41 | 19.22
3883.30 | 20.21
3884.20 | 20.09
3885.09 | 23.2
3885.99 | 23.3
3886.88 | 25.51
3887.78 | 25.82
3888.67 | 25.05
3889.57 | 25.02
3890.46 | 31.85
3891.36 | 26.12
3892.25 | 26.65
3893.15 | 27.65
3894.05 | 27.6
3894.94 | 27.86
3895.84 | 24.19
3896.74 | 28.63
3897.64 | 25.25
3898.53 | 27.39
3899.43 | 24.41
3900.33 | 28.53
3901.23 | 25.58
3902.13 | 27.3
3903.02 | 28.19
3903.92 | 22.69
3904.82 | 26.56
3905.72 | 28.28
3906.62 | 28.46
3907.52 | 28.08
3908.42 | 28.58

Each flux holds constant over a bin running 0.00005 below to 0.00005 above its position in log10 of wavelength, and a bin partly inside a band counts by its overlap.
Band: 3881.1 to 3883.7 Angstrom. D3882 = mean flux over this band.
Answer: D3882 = 21.4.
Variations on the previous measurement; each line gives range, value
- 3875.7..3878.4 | 21.5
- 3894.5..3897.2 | 26.8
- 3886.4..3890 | 25.3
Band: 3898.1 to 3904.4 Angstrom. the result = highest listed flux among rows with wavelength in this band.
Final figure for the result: 28.53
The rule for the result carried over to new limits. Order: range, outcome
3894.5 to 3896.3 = 27.86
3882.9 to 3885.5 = 23.2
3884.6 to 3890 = 25.82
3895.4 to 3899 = 28.63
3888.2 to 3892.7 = 31.85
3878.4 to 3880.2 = 23.98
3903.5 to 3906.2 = 28.28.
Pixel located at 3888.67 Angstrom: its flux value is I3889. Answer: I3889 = 25.05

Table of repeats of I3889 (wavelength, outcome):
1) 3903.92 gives 22.69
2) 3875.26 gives 20.45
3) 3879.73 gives 23.87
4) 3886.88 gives 25.51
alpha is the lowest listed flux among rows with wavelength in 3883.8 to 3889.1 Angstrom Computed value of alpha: 20.09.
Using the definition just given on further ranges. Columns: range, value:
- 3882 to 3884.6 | 19.22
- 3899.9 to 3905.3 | 22.69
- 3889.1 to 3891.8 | 25.02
